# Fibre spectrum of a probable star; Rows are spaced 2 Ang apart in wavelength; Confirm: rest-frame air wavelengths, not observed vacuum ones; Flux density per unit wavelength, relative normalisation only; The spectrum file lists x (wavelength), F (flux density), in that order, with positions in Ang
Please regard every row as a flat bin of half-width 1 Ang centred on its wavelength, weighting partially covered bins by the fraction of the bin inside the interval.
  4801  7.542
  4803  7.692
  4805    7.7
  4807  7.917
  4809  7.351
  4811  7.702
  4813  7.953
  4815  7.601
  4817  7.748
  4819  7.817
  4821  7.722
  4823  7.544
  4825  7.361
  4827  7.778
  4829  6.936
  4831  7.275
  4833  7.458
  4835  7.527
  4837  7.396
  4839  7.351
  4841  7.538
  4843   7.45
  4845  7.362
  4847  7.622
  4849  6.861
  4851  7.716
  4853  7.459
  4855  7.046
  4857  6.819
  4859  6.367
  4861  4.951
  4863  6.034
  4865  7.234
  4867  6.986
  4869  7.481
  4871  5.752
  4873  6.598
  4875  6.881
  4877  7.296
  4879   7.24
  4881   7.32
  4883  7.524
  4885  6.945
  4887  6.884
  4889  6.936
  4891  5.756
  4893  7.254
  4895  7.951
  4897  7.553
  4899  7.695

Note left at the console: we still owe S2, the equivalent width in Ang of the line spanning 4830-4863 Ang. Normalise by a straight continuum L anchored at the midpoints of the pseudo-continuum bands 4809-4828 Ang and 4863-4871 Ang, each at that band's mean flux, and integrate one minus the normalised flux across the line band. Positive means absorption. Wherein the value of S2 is 0.6 Ang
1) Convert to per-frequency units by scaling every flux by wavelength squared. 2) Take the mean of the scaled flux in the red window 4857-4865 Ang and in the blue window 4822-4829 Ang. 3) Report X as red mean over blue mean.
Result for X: 0.8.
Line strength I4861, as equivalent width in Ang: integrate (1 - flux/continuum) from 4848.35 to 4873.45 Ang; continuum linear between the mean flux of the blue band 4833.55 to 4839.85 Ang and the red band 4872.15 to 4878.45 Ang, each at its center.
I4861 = 1.5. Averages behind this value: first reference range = 7.43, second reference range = 6.96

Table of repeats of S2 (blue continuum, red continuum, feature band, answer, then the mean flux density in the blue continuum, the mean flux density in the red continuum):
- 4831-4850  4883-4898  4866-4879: 0.6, 7.39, 7.07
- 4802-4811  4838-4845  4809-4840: 0.0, 7.67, 7.43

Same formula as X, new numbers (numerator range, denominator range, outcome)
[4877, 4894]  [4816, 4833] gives 0.95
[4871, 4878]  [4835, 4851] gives 0.93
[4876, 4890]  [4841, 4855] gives 0.98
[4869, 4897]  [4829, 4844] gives 0.96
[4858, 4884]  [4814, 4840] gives 0.92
